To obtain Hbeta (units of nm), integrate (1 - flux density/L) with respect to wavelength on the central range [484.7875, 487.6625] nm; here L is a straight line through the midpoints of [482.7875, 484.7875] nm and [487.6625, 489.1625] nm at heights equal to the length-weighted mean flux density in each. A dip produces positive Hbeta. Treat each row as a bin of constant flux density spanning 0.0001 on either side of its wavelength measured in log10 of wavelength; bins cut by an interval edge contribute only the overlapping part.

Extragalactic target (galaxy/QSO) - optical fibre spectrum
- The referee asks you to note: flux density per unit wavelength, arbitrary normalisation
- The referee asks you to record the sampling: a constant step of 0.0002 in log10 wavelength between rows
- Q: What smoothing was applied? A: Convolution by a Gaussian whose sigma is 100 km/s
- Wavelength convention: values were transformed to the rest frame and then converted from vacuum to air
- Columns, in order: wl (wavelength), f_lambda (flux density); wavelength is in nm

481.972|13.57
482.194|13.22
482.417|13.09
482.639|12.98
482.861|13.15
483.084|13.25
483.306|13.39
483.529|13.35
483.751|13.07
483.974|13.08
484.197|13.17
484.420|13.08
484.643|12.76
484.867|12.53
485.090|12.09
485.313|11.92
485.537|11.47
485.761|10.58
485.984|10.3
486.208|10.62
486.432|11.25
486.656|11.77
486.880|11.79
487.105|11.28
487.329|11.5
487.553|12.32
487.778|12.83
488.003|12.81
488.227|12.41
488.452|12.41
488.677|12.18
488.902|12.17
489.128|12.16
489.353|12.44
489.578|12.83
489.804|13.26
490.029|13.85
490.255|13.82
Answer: 0.288 nm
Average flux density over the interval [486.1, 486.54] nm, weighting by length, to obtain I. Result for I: 10.9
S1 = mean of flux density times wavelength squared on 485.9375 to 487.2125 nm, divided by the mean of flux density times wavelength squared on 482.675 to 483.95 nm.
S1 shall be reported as 0.86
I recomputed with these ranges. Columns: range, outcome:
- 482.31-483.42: 13.2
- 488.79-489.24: 12.1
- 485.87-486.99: 11.2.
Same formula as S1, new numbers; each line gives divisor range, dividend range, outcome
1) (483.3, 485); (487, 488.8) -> 0.95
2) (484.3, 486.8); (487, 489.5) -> 1.06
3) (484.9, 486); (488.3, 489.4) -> 1.09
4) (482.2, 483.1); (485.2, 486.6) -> 0.86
